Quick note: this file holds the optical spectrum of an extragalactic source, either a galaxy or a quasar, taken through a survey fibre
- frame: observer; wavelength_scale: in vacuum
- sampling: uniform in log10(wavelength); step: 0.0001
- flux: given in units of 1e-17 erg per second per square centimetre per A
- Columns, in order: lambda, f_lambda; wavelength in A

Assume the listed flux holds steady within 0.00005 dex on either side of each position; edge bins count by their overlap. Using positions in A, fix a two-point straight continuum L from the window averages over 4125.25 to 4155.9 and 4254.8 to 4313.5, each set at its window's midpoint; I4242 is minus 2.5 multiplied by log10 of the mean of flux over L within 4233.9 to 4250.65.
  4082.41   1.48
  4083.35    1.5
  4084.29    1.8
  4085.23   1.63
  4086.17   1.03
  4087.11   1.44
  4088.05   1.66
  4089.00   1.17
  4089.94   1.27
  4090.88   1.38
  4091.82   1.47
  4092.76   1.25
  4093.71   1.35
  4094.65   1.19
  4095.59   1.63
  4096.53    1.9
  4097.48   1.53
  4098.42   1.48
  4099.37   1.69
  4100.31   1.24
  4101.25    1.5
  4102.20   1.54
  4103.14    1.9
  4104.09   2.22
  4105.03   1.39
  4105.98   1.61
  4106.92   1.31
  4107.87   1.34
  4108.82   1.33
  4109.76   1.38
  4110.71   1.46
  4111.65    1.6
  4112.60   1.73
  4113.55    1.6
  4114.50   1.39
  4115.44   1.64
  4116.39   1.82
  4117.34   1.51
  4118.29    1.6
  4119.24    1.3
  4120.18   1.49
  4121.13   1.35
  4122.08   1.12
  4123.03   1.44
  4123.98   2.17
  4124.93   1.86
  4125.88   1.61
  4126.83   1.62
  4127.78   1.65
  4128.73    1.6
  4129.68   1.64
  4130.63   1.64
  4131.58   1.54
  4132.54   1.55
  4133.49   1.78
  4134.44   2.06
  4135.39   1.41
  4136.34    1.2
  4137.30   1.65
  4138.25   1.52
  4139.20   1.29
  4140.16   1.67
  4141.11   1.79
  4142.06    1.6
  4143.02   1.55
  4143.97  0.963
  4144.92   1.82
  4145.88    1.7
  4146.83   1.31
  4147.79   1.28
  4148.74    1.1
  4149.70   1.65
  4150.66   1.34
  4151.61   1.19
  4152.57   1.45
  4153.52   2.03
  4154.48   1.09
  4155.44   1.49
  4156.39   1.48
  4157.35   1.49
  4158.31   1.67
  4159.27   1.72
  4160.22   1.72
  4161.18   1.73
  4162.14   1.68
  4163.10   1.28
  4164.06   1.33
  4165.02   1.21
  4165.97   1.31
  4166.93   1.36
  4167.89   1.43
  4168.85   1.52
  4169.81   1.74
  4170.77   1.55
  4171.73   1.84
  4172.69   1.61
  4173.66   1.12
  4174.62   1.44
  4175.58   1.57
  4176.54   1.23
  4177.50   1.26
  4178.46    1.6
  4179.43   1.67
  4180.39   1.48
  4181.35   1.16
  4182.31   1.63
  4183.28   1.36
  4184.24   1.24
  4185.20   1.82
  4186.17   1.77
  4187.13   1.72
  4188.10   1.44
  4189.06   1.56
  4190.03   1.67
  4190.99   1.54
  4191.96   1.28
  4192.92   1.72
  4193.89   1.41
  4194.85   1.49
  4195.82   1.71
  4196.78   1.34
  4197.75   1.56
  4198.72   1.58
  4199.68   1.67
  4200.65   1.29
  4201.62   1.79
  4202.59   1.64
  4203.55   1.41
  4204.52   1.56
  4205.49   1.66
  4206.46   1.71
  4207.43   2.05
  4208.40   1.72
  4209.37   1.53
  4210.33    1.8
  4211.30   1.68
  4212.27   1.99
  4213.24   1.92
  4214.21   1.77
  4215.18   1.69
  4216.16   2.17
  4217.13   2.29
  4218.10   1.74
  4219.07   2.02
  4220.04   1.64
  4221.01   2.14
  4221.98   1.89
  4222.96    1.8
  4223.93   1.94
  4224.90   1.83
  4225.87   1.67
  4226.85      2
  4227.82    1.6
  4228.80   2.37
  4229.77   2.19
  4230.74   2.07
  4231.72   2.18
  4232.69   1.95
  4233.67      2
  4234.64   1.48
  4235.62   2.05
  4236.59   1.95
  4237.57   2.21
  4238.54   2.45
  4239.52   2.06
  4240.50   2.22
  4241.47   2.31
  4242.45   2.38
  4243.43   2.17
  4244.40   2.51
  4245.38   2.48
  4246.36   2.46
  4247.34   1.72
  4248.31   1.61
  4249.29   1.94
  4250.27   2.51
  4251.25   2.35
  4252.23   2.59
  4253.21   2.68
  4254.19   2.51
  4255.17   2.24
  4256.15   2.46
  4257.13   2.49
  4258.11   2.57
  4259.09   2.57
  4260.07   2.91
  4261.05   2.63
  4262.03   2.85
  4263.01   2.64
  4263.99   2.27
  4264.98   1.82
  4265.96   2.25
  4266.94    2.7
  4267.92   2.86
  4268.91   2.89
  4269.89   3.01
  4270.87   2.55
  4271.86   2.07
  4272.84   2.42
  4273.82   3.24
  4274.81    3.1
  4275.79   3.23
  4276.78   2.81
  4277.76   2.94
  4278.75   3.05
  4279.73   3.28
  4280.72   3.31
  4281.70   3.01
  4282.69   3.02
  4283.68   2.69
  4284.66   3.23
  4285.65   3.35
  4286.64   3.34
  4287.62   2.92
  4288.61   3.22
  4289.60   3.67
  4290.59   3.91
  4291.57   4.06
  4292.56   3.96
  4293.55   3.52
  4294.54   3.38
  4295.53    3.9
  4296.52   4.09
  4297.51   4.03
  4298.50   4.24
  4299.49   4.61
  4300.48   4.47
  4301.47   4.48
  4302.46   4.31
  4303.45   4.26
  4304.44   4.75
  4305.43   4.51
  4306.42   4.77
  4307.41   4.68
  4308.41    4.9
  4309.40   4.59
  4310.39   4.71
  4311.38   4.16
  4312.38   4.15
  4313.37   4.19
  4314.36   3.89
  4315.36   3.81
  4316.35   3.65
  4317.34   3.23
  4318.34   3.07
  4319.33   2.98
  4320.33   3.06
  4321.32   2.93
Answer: 0.31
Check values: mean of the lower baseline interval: 1.53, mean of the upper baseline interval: 3.4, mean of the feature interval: 2.14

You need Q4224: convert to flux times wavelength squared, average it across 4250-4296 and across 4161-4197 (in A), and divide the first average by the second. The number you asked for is 2.0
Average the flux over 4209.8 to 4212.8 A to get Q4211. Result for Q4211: 1.82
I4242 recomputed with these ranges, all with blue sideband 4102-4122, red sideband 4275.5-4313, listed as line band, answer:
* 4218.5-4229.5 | 0.48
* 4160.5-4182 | 0.48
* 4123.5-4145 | 0.13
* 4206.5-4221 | 0.45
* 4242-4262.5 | 0.34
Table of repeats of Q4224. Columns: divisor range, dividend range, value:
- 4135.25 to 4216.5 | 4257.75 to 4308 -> 2.28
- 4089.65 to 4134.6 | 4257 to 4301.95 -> 2.21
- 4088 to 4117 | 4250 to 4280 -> 1.90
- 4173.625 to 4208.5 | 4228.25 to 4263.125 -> 1.53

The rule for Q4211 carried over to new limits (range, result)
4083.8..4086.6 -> 1.49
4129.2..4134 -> 1.63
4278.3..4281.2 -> 3.22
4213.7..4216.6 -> 1.87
